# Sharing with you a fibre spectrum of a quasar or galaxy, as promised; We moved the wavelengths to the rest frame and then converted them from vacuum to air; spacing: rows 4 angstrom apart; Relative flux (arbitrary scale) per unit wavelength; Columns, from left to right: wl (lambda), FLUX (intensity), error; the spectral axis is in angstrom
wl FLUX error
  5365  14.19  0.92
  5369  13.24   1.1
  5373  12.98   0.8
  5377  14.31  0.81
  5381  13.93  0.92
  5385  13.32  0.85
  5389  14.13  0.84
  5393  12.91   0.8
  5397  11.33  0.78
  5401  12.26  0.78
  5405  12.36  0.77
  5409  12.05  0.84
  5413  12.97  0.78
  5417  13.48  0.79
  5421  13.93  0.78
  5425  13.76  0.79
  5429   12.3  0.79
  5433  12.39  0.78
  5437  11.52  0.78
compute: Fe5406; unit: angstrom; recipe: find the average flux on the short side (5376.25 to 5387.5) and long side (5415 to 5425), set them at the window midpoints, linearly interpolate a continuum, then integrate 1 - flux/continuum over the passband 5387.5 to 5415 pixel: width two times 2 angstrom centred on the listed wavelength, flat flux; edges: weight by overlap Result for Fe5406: 2.4 angstrom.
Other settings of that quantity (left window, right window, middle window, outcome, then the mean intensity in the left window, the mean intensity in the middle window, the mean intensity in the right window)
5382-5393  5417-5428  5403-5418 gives 1.1 angstrom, 13.6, 12.7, 13.6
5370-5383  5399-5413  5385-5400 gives 0.2 angstrom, 13.7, 12.8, 12.3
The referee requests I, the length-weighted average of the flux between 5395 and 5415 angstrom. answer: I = 12.2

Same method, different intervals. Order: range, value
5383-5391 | 13.7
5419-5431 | 13.3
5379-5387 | 13.6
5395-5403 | 11.8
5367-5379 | 13.5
